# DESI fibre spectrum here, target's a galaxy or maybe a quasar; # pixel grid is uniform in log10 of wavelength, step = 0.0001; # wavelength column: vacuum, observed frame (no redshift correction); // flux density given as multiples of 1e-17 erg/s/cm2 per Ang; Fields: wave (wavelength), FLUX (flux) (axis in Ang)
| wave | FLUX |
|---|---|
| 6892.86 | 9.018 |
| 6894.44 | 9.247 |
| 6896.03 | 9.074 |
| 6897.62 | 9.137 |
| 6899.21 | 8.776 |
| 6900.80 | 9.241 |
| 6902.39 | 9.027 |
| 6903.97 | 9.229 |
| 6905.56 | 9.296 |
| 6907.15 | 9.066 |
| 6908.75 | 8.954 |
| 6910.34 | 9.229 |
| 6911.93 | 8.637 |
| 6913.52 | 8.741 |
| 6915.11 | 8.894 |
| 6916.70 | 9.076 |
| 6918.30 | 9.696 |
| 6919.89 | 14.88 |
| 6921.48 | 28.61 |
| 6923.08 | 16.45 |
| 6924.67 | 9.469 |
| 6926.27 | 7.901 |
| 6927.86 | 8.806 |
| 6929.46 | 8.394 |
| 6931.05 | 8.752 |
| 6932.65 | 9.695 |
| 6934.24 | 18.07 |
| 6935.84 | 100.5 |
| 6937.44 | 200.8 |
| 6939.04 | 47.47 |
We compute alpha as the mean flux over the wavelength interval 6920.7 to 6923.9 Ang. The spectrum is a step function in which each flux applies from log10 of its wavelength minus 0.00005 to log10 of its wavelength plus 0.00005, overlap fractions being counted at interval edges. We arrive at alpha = 22.4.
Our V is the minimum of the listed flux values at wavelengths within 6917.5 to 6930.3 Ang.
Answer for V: 7.901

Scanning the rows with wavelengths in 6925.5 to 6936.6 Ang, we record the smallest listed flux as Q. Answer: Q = 7.901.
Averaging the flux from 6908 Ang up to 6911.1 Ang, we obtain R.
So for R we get 9.09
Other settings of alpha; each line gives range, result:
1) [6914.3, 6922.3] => 14.2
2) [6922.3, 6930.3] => 10.2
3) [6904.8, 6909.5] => 9.09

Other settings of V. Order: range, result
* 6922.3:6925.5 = 9.469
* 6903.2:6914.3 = 8.637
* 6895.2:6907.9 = 8.776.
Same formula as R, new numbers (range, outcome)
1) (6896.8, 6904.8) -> 9.09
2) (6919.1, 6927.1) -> 15.4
